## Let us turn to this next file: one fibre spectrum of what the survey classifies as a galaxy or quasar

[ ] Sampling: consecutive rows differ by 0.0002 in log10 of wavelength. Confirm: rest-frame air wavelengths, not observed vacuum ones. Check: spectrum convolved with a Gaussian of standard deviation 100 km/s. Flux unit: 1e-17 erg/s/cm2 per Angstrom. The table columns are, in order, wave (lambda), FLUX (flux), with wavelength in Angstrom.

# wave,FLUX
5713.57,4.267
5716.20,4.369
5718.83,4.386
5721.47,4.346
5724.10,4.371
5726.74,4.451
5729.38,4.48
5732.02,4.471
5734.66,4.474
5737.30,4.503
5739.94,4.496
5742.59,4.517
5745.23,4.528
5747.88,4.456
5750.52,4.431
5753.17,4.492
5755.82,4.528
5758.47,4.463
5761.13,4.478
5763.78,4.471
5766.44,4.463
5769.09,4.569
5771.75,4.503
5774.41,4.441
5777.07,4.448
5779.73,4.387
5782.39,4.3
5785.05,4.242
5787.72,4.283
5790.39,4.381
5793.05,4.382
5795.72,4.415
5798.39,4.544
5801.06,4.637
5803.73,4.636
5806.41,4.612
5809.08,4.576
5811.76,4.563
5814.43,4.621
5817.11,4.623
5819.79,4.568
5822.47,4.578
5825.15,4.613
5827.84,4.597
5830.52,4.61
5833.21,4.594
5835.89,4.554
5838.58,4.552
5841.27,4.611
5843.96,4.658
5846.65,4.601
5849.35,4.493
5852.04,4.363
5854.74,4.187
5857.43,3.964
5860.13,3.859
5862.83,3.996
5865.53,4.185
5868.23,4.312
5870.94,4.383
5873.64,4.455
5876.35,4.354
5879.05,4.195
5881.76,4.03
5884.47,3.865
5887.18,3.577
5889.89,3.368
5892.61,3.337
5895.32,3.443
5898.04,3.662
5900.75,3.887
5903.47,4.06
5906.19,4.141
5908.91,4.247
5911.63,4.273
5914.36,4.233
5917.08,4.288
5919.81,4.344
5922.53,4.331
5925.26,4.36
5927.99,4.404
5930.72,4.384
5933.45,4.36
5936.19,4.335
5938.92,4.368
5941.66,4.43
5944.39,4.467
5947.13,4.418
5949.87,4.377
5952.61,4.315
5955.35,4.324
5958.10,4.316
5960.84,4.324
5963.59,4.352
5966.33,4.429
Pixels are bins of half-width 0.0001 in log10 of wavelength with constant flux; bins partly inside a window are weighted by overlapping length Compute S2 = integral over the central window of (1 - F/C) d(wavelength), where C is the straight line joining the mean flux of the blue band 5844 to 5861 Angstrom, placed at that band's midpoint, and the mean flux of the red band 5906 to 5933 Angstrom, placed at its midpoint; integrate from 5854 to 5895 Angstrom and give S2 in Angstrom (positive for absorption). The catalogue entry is 2.9 Angstrom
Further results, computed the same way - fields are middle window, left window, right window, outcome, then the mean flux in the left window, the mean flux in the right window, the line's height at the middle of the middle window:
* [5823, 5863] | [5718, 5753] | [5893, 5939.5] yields -1.4 Angstrom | 4.46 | 4.16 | 4.28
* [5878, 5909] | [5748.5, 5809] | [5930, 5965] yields 4.2 Angstrom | 4.46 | 4.37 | 4.4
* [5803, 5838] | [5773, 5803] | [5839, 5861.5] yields -1.7 Angstrom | 4.41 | 4.35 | 4.38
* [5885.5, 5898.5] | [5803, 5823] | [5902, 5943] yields 2.7 Angstrom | 4.6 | 4.3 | 4.38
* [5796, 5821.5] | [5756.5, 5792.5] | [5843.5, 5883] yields -1.4 Angstrom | 4.42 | 4.26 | 4.36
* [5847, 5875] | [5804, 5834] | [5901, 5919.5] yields 1.1 Angstrom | 4.6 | 4.19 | 4.41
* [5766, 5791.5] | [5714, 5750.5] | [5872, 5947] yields -0.2 Angstrom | 4.45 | 4.13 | 4.36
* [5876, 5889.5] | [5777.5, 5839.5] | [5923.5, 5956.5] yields 1.5 Angstrom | 4.52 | 4.38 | 4.44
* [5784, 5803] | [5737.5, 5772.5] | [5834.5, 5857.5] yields 0.3 Angstrom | 4.49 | 4.47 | 4.48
